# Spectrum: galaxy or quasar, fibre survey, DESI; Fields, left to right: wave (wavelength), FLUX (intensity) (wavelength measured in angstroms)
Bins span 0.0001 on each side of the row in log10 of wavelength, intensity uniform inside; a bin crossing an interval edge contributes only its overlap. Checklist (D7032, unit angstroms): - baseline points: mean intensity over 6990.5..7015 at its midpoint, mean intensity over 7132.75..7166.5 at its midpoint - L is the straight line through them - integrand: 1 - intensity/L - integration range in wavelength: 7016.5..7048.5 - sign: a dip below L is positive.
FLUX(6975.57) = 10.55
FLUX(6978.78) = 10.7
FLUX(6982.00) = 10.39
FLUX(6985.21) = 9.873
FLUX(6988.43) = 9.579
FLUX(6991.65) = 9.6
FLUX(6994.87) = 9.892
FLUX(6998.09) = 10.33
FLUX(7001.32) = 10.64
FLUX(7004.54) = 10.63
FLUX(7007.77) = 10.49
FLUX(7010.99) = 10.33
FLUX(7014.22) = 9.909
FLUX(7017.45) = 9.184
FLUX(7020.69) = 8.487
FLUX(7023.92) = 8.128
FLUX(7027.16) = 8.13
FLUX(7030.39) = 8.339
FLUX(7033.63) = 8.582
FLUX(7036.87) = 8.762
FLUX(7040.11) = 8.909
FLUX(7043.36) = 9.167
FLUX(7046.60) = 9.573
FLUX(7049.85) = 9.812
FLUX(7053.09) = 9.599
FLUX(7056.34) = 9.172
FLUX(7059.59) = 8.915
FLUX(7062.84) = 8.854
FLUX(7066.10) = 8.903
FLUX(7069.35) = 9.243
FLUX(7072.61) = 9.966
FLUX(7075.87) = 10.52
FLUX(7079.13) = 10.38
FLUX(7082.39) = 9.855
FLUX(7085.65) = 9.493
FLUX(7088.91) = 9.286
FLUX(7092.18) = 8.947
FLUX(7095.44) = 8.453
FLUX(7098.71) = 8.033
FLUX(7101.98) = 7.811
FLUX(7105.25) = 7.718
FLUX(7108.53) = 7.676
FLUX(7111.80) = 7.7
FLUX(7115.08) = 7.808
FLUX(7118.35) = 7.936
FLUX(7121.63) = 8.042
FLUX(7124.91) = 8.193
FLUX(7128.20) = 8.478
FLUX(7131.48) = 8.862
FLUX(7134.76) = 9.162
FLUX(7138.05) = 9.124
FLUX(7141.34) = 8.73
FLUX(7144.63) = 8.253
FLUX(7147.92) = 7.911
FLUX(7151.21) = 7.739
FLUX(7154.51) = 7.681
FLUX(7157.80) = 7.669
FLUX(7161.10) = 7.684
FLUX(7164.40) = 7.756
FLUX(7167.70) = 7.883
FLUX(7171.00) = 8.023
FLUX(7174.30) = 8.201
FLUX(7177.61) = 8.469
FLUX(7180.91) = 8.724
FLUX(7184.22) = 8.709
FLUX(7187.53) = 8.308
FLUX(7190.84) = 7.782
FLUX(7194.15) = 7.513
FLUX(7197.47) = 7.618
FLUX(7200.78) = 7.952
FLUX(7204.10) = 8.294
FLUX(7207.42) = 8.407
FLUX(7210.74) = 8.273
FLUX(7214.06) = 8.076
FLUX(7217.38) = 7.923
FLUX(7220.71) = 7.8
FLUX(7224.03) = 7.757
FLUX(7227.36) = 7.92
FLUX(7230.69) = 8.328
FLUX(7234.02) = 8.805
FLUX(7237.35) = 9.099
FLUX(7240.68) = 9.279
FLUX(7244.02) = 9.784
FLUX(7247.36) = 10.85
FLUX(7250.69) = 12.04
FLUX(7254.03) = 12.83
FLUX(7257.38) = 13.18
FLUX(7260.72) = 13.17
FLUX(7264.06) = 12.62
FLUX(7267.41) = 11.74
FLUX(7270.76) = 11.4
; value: 3.58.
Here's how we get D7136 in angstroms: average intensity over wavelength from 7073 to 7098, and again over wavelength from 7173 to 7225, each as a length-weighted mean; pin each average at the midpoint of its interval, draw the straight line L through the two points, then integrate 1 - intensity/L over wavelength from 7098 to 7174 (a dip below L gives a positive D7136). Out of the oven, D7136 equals 6.9 angstroms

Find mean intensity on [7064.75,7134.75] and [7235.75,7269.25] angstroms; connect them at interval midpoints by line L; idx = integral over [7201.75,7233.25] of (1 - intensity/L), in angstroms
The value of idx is 7.9 angstroms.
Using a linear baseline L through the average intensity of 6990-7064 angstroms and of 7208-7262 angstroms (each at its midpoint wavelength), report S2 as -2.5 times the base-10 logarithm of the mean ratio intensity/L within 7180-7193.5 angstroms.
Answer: 0.16 mag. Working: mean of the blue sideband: 9.37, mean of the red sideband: 9.65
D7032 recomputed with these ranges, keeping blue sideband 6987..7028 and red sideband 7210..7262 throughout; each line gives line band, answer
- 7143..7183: 6.94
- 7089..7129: 6.51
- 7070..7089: -0.50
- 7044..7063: 0.64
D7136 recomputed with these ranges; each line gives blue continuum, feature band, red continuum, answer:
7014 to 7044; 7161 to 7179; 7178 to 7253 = 1.3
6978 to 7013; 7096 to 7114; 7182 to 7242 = 2.7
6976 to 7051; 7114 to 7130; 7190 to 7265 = 2.3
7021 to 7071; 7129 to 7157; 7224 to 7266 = 3.8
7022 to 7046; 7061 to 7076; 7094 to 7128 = -1.9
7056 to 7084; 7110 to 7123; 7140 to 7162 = 1.2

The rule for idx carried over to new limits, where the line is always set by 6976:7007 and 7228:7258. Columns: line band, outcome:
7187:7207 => 4.6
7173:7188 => 2.6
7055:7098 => 3.7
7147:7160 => 3.2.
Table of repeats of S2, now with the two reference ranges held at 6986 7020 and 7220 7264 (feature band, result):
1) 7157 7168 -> 0.29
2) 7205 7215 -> 0.23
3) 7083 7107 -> 0.17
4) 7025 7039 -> 0.19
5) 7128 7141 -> 0.13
